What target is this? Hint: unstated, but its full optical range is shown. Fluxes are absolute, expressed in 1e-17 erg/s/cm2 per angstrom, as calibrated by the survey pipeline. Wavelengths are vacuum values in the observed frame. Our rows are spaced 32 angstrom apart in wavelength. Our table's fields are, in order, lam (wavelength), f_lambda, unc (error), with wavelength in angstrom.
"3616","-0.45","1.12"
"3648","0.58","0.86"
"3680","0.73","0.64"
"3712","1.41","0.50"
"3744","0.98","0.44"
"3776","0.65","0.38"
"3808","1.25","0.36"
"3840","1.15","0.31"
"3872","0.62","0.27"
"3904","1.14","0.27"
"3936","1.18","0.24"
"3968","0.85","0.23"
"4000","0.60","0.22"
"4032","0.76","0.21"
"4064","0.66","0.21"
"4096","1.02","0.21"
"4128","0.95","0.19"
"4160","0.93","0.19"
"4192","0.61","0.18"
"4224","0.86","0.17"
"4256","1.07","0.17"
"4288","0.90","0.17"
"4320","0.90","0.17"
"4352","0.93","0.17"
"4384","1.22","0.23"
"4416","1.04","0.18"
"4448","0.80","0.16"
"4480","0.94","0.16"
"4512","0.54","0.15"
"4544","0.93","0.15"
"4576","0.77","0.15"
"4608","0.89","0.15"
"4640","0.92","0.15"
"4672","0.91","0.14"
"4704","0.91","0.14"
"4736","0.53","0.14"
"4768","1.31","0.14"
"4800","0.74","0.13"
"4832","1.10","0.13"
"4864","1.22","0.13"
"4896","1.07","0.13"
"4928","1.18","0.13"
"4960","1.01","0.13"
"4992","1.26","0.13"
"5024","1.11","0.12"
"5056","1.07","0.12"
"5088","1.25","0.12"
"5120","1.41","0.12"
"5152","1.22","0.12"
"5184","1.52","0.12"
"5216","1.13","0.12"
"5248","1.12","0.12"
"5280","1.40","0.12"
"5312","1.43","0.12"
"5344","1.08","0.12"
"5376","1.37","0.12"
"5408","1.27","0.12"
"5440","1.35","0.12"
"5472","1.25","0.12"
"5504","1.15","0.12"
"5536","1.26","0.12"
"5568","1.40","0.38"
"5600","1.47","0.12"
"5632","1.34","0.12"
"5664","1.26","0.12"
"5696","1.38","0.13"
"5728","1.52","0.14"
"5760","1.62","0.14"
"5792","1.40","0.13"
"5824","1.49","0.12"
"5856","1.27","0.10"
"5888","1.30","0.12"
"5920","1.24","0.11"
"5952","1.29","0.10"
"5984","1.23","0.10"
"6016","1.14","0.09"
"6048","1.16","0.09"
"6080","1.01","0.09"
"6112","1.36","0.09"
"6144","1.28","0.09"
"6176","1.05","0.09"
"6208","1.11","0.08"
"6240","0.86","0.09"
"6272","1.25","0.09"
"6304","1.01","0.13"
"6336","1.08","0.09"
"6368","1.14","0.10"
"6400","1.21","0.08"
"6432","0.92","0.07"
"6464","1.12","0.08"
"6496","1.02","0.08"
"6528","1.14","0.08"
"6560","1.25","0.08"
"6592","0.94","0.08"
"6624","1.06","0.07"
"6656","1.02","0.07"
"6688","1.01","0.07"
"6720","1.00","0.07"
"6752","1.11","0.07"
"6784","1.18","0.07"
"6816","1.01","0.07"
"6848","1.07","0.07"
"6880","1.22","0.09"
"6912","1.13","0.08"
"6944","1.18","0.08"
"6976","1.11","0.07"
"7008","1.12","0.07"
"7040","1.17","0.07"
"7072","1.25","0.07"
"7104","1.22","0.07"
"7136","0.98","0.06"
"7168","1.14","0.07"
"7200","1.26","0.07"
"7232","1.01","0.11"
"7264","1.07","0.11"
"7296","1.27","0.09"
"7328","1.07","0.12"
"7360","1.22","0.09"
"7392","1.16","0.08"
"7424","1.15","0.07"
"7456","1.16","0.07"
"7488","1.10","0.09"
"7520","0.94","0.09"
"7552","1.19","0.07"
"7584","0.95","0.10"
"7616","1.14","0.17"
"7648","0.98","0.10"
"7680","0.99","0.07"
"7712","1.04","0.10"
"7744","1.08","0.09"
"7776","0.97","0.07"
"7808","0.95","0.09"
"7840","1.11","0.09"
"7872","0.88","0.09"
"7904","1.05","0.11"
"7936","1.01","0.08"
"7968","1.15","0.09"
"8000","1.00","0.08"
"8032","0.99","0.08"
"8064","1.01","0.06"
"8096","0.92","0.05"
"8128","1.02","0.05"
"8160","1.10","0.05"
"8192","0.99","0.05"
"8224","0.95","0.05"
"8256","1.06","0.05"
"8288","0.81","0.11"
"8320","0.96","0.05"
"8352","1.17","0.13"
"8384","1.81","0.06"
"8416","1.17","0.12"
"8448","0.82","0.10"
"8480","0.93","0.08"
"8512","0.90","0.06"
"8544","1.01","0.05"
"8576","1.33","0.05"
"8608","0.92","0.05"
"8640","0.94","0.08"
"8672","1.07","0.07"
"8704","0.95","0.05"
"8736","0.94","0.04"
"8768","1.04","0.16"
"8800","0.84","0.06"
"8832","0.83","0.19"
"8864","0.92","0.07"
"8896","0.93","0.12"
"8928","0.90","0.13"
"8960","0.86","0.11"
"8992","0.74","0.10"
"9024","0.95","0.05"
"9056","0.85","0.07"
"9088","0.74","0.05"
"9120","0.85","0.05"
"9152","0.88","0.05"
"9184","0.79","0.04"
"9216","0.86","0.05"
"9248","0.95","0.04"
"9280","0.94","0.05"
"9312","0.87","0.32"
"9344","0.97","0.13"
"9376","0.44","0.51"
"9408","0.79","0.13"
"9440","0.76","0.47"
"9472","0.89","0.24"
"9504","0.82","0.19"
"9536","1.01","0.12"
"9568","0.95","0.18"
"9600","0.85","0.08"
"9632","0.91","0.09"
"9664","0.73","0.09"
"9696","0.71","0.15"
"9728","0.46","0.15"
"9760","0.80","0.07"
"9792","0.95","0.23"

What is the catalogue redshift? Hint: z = 0.28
